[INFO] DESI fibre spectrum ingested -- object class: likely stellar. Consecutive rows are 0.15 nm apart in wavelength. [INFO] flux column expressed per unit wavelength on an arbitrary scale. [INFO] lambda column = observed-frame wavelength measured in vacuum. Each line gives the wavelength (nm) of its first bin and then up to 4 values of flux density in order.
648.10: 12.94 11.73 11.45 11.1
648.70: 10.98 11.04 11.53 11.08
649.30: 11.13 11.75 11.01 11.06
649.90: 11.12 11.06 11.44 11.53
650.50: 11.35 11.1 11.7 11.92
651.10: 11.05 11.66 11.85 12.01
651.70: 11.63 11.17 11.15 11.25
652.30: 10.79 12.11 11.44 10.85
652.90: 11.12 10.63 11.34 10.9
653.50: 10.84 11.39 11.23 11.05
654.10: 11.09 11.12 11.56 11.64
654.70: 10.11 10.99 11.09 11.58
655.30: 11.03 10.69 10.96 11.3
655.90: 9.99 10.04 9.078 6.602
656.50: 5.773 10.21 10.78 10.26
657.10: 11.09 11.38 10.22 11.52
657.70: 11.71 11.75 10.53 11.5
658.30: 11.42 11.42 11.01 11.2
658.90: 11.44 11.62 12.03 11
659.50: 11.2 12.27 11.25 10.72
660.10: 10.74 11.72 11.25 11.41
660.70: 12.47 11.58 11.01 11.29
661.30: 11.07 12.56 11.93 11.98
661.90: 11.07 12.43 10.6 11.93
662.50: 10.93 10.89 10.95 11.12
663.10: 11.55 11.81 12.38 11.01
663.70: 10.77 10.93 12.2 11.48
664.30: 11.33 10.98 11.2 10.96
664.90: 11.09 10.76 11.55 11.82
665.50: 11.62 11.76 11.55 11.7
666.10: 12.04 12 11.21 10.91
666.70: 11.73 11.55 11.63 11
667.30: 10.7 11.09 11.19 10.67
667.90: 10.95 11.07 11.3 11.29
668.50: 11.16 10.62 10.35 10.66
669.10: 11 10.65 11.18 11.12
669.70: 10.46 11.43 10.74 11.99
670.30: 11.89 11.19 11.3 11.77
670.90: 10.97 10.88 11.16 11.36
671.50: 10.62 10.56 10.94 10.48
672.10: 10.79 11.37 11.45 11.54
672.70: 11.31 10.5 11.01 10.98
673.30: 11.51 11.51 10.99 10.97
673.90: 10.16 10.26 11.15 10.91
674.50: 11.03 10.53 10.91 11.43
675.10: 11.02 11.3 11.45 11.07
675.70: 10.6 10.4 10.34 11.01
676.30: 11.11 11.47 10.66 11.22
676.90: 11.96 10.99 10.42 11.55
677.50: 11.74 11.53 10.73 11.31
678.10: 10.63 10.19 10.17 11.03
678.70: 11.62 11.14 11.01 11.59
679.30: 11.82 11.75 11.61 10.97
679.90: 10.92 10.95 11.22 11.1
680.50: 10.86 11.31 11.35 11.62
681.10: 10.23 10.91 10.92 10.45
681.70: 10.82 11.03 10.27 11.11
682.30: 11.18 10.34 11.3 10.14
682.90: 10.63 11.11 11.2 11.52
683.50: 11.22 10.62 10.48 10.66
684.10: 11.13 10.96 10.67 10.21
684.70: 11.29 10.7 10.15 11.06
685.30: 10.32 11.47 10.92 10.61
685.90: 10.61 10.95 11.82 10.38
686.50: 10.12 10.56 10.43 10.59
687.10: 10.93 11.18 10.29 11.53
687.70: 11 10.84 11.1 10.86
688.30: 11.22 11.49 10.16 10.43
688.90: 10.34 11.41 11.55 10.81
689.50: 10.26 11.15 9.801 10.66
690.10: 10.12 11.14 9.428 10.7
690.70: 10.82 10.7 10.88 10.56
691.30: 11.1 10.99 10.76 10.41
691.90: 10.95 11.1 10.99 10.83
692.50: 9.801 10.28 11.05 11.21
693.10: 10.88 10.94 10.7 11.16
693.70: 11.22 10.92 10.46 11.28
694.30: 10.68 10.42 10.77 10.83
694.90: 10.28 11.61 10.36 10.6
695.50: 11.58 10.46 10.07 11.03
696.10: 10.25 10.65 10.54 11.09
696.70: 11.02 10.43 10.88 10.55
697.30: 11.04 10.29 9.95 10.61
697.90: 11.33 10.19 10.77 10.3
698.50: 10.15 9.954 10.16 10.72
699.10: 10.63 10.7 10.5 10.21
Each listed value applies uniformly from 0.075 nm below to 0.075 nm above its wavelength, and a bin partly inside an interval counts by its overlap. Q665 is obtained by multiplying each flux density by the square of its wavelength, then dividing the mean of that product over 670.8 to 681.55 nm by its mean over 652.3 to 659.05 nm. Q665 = 1.1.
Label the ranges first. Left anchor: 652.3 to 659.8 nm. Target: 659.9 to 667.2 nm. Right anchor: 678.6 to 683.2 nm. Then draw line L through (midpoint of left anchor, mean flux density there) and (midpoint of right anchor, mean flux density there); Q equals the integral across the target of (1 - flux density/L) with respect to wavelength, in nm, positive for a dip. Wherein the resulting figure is -0.34 nm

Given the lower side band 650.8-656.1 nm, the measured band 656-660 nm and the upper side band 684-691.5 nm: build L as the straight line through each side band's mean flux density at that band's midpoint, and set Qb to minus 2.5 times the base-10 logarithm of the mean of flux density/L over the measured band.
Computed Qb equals 0.04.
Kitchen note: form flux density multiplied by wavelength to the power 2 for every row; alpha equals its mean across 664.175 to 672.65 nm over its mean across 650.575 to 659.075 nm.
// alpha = 1.07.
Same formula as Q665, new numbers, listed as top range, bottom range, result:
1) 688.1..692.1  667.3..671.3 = 1.03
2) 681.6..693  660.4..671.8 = 1.02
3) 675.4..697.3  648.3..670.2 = 1.05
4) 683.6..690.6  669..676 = 1.02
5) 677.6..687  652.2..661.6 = 1.07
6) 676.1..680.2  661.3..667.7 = 1.02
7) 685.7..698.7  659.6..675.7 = 1.03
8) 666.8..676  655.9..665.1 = 1.03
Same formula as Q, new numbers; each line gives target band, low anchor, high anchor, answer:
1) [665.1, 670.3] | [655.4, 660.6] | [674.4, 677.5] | -0.15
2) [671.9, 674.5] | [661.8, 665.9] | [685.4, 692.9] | 0.03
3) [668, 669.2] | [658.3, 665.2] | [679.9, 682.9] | 0.03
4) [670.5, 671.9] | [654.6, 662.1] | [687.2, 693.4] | -0.02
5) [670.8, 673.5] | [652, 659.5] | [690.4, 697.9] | -0.06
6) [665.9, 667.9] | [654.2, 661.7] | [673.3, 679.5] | -0.06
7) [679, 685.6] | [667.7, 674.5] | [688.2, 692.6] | -0.07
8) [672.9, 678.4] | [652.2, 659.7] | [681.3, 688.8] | -0.08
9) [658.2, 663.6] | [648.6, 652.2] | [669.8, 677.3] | -0.11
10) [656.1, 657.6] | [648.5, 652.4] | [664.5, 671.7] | 0.21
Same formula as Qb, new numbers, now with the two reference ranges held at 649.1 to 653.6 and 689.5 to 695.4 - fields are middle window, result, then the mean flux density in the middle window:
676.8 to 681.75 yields -0.02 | 11.1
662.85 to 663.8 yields -0.03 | 11.4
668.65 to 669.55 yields 0.03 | 10.8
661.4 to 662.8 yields -0.04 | 11.5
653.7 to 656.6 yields 0.09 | 10.4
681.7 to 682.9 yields 0.01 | 10.8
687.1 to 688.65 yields -0.02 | 11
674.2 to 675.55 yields -0.01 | 11.1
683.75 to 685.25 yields 0.01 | 10.7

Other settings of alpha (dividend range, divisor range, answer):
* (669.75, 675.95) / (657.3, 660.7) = 1.02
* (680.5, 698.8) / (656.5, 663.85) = 1.04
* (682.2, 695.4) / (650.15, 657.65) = 1.10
